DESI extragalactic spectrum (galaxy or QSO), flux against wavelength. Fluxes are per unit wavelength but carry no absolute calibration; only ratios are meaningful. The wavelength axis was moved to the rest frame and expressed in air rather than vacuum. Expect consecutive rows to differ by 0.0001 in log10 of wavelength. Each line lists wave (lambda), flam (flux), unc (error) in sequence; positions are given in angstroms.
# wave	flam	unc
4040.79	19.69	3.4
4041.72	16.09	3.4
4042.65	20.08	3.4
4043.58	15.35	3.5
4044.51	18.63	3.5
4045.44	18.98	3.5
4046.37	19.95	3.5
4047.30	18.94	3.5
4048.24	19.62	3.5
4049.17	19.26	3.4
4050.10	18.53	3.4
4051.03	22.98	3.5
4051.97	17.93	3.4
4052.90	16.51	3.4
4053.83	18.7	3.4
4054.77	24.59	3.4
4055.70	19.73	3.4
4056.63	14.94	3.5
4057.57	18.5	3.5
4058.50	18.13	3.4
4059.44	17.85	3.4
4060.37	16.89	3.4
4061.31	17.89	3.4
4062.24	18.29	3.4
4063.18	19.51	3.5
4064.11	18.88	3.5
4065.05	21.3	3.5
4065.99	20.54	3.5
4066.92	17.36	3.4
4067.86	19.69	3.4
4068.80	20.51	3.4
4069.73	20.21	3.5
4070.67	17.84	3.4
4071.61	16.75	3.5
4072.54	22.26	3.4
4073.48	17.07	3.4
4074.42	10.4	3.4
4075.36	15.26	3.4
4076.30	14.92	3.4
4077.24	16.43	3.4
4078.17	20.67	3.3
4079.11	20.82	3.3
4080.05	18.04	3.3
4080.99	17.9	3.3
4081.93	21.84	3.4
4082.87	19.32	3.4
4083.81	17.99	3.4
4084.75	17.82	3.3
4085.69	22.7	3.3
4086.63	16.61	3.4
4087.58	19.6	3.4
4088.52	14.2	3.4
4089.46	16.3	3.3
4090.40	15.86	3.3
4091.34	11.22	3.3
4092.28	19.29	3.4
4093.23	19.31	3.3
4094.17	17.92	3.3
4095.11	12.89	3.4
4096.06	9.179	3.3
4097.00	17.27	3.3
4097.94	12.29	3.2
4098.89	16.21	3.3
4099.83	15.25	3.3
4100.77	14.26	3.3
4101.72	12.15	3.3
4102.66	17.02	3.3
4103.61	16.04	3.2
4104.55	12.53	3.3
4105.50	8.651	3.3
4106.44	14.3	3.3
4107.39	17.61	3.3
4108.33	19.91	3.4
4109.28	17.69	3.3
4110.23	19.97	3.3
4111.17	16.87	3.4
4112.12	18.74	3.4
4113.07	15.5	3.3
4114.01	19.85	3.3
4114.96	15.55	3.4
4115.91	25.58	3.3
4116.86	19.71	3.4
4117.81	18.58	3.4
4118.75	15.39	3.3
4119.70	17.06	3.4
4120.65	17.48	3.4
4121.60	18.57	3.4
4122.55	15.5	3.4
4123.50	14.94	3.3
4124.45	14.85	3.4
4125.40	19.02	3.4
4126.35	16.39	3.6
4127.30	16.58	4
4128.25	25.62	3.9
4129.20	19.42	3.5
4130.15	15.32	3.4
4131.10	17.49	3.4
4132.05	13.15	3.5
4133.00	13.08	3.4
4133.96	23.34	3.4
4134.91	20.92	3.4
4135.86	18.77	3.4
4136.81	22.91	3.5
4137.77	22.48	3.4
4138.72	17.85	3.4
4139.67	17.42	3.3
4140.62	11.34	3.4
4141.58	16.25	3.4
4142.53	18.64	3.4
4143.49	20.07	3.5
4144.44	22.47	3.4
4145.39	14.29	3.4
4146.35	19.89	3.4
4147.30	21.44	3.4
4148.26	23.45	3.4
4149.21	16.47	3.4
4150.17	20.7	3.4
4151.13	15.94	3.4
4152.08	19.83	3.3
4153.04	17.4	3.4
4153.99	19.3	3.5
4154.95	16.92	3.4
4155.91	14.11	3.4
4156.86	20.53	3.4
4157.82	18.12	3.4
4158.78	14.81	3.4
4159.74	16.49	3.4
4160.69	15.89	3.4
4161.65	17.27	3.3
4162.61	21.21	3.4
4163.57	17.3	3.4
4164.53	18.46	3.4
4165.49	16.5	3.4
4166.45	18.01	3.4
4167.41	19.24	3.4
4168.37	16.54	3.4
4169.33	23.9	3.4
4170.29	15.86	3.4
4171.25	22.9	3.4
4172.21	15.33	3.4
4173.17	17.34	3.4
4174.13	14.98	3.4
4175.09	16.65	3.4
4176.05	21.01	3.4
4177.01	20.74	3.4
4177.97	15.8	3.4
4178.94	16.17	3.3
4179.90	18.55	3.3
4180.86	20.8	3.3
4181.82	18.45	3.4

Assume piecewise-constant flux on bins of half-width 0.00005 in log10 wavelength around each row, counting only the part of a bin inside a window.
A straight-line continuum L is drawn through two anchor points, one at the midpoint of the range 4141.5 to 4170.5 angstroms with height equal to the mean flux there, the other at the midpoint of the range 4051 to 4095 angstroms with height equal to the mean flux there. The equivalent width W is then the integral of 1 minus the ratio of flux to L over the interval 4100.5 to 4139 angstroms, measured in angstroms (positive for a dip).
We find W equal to 1.6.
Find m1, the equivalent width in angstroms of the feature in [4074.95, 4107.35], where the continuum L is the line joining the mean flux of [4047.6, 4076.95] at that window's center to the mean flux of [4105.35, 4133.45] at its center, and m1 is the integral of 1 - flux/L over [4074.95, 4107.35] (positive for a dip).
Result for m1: 3.0 angstroms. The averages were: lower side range 18.5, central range 16.3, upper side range 17.4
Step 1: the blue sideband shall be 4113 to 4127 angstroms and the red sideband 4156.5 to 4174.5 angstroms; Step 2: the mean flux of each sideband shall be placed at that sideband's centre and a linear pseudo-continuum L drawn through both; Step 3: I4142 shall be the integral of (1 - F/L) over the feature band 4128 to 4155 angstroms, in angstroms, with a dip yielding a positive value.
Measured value -1.35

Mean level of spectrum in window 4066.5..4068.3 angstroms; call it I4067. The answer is 18.5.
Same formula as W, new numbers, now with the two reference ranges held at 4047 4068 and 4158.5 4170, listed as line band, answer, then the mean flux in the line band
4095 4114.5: 3.2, 15.5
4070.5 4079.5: 0.8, 17.2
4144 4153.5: -0.6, 19.2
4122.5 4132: 0.5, 17.4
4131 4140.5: -0.1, 18.5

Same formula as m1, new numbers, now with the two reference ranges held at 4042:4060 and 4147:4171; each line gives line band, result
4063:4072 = -0.2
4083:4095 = 0.9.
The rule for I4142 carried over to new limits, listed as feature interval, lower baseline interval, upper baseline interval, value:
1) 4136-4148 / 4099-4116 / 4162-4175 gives -1.0 angstroms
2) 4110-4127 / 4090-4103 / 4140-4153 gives -1.3 angstroms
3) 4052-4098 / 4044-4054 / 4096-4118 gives 0.2 angstroms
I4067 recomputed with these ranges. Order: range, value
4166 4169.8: 19.4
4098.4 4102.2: 14.5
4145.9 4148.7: 21.6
